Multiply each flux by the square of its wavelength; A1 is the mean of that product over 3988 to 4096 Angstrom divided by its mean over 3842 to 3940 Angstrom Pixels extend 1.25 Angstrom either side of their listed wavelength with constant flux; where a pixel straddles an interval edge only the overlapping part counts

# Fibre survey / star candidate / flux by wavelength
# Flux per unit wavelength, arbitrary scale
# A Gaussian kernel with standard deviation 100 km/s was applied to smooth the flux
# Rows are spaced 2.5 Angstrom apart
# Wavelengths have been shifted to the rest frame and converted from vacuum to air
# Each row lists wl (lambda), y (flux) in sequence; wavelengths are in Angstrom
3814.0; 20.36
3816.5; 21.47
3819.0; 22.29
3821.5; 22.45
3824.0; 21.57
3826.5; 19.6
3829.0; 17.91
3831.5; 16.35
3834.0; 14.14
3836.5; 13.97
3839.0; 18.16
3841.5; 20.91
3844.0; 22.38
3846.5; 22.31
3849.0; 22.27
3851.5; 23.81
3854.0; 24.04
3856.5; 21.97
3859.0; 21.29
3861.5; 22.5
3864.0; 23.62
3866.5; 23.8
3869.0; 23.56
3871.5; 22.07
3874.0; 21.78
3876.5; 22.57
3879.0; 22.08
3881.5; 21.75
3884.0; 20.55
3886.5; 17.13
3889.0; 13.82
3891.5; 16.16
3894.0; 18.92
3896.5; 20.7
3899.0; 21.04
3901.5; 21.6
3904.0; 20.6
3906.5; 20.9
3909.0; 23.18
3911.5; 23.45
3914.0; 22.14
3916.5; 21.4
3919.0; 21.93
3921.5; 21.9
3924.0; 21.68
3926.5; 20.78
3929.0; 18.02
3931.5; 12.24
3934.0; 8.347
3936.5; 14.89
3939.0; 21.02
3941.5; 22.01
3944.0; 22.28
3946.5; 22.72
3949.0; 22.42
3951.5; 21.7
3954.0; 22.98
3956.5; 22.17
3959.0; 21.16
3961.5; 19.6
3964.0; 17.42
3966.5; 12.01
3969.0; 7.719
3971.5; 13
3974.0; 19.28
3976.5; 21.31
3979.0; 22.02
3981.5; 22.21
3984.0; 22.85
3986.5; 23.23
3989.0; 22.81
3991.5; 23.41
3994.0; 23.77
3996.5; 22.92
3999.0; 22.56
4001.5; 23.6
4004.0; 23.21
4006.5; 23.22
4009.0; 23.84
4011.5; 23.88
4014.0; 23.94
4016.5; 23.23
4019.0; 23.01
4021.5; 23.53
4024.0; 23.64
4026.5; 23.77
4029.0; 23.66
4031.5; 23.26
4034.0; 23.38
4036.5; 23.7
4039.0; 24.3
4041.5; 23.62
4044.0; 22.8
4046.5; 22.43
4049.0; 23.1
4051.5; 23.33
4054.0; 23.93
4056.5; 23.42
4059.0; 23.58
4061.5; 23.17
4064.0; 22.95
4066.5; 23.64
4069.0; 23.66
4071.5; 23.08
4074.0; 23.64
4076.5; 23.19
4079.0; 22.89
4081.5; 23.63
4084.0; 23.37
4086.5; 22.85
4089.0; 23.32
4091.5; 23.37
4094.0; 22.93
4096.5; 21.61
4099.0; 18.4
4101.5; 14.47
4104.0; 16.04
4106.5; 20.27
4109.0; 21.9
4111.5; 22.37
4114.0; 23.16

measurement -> 1.2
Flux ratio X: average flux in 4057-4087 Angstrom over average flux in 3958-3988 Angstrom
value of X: 1.26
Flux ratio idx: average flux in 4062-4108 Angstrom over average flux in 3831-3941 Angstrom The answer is 1.08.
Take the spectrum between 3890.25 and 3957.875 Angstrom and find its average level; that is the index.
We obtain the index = 20.3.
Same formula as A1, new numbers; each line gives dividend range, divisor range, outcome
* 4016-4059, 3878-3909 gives 1.28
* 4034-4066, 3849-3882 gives 1.13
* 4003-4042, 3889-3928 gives 1.20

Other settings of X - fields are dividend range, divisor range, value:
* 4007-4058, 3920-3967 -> 1.21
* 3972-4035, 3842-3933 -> 1.09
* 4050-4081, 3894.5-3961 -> 1.14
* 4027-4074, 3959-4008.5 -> 1.15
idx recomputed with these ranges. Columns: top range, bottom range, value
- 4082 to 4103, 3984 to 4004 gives 0.92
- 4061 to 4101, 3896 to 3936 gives 1.14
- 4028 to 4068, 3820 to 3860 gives 1.16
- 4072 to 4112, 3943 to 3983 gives 1.11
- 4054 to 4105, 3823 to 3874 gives 1.07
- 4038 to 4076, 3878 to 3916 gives 1.15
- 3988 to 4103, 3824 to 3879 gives 1.10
